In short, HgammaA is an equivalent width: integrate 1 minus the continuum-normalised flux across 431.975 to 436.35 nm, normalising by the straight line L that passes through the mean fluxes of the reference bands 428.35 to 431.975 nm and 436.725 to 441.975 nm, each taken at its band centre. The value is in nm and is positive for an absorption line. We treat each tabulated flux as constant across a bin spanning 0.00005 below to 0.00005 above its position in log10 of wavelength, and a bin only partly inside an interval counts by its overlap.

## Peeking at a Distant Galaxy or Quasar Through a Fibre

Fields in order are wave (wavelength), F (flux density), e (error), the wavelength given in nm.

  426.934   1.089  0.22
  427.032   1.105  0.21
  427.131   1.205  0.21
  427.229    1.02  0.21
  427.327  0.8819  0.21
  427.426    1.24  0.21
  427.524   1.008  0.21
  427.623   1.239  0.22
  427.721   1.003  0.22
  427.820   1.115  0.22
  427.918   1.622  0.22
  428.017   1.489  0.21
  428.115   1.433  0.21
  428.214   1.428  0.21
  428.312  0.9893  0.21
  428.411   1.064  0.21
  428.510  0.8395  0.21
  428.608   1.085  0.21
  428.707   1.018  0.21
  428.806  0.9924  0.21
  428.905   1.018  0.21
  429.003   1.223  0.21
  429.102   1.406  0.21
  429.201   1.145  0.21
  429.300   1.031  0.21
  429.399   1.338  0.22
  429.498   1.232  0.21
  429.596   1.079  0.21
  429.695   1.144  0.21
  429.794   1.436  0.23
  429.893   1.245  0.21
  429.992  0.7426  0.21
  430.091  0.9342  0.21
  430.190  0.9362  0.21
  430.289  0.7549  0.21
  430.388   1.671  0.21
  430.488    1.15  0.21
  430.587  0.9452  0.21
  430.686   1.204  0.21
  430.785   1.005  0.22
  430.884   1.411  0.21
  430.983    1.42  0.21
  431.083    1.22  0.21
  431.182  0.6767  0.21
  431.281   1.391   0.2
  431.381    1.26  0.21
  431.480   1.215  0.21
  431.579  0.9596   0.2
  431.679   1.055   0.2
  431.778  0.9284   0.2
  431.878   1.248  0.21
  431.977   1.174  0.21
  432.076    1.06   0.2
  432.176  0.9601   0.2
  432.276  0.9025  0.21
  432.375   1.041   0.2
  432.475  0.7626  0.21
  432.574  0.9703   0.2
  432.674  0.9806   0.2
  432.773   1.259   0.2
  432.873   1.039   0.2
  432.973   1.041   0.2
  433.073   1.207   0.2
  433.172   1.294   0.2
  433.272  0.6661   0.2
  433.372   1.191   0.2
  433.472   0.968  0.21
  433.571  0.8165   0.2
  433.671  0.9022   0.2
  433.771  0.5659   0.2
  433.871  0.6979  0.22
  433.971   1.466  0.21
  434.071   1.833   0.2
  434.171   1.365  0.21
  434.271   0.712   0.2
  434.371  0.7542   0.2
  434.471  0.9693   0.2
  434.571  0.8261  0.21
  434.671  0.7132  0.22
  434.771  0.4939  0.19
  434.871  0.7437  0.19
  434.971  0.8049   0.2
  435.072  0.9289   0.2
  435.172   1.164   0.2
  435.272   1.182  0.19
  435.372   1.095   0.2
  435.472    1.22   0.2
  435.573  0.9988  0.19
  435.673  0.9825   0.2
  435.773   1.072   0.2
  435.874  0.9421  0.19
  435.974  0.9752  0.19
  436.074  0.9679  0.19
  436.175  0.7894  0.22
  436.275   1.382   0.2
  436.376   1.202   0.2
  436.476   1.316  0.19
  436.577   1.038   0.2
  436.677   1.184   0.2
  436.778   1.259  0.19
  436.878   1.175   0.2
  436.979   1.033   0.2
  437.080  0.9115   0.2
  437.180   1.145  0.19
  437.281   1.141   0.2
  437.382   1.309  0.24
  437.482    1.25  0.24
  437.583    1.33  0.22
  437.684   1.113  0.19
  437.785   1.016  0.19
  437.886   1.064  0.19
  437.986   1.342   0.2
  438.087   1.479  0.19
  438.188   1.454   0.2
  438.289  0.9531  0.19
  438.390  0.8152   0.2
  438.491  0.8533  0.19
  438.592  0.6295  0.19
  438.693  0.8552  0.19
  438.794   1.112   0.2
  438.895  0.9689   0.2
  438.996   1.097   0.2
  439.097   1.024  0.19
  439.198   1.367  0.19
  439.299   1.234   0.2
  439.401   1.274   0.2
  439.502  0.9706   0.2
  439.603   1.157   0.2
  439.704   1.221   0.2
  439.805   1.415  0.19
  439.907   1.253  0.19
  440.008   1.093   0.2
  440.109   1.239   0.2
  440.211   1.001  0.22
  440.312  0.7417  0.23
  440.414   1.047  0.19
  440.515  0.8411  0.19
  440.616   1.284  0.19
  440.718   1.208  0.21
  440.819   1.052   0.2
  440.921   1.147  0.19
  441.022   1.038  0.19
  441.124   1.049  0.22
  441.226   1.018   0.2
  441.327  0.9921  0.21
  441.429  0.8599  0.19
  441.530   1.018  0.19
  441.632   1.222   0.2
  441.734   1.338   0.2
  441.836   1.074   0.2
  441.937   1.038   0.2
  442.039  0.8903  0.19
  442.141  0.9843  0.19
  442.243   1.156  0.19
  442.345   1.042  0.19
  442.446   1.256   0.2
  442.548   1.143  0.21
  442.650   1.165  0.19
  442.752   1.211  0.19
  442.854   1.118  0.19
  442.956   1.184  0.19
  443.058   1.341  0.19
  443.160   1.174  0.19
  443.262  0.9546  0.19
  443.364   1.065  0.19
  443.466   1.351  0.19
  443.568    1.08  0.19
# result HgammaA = 0.47 nm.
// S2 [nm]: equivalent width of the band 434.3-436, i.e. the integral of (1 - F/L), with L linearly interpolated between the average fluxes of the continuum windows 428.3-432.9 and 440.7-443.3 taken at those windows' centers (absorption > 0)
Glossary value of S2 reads 0.26 nm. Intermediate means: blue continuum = 1.1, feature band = 0.93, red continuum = 1.1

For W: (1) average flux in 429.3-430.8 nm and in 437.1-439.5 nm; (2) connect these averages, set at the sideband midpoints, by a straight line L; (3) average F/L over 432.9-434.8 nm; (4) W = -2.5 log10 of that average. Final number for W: 0.15 mag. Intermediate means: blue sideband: 1.12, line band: 0.979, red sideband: 1.12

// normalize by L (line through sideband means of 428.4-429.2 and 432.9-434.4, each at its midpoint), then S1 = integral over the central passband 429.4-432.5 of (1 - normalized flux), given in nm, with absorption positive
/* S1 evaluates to -0.13 nm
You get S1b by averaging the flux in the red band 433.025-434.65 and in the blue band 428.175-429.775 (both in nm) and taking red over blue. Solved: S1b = 0.89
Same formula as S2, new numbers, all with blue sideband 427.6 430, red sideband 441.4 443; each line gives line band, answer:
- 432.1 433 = 0.13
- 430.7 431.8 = 0.02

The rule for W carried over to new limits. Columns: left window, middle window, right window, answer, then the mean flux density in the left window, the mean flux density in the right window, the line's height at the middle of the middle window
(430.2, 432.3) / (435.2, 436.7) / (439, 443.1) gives 0.030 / 1.12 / 1.12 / 1.12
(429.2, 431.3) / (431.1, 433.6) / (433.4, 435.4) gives -0.004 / 1.14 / 0.951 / 1.04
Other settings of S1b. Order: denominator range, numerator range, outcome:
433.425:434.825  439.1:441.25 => 1.20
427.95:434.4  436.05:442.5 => 1.00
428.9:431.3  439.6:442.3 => 0.94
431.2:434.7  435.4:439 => 1.06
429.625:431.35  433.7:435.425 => 0.85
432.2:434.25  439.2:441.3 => 1.07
